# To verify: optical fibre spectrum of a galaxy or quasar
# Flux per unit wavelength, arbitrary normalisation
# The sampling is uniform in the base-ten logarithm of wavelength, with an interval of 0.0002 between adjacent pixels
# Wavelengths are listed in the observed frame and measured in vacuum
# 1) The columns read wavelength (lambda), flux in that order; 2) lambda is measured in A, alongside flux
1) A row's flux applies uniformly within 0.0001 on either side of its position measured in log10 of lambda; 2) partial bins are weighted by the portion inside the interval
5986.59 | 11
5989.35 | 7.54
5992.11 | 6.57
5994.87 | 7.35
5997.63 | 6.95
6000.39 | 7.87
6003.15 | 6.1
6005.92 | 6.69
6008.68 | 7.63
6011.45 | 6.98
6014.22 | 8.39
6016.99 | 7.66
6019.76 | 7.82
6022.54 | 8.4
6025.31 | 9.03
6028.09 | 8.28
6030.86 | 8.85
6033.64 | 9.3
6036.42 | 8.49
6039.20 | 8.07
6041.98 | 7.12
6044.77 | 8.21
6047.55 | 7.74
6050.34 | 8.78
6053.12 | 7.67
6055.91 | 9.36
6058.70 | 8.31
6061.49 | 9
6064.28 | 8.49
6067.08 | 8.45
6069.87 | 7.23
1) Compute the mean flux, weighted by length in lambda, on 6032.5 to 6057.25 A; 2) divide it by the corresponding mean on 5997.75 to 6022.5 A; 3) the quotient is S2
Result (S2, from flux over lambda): 1.12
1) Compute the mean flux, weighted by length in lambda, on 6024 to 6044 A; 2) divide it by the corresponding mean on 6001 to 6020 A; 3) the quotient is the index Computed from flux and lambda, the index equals 1.15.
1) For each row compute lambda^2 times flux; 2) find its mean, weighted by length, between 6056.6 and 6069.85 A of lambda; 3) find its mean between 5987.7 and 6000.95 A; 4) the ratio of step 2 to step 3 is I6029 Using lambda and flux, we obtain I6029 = 1.19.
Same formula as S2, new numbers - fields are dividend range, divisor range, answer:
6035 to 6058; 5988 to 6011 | 1.16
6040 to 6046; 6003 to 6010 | 1.11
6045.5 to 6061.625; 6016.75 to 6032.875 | 1.00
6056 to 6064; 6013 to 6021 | 1.10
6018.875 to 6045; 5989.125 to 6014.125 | 1.18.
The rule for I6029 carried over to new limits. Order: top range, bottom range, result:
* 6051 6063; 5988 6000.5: 1.22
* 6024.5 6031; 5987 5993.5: 1.15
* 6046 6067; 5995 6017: 1.19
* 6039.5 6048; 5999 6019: 1.06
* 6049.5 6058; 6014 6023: 1.09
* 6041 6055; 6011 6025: 1.01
